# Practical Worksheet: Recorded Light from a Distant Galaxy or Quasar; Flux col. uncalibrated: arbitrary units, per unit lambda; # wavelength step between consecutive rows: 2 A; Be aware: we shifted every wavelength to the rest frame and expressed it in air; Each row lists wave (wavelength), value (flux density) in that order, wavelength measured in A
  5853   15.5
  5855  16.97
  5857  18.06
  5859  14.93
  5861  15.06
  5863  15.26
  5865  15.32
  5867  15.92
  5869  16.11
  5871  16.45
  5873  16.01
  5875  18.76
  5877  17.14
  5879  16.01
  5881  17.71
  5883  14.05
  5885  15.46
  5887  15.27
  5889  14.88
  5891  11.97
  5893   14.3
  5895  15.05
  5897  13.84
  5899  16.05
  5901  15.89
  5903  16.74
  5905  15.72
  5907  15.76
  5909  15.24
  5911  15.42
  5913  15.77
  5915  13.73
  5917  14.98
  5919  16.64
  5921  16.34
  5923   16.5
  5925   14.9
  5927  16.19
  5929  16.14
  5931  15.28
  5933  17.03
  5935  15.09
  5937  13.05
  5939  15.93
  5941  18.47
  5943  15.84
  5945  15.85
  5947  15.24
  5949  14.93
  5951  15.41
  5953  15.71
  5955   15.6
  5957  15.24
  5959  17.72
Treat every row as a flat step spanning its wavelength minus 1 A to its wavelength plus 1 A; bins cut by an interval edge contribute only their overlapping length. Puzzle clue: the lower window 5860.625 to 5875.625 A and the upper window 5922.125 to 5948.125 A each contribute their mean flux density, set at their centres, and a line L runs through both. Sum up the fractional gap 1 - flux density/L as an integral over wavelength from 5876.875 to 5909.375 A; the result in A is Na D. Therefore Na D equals 1.4 A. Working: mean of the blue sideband 16.1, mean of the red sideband 15.8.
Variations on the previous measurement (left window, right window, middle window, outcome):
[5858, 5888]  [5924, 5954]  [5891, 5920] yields 1.0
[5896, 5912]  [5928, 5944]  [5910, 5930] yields 0.1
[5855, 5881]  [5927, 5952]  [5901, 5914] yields 0.2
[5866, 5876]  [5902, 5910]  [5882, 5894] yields 1.4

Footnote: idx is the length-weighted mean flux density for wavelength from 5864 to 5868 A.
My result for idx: 15.6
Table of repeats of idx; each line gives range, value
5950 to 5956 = 15.6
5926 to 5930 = 16.2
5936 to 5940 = 14.5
